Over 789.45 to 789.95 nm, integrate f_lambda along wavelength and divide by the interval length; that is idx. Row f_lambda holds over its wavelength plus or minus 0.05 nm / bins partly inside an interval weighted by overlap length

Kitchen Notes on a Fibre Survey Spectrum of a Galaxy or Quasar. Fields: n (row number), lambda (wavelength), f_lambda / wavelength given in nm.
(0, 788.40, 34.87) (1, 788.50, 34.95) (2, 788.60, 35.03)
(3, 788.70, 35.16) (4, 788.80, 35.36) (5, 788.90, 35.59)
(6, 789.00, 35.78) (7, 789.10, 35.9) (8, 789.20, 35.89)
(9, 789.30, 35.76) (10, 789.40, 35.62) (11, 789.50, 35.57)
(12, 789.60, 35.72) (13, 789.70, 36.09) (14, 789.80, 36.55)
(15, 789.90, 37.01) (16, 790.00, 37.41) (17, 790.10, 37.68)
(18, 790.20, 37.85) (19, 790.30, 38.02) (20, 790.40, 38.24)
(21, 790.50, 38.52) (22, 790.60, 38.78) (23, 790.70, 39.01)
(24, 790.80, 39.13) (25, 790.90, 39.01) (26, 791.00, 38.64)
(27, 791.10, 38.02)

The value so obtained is 36.2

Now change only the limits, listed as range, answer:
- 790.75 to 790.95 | 39.1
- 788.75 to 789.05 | 35.6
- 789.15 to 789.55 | 35.7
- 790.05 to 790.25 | 37.8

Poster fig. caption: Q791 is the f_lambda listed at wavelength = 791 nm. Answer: 38.64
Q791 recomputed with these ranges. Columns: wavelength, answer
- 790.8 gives 39.13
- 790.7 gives 39.01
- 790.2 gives 37.85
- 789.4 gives 35.62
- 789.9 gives 37.01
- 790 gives 37.41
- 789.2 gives 35.89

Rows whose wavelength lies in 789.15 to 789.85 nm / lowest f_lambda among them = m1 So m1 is 35.57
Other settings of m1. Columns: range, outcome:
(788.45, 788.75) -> 34.95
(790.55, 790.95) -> 38.78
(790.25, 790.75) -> 38.02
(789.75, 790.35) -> 36.55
